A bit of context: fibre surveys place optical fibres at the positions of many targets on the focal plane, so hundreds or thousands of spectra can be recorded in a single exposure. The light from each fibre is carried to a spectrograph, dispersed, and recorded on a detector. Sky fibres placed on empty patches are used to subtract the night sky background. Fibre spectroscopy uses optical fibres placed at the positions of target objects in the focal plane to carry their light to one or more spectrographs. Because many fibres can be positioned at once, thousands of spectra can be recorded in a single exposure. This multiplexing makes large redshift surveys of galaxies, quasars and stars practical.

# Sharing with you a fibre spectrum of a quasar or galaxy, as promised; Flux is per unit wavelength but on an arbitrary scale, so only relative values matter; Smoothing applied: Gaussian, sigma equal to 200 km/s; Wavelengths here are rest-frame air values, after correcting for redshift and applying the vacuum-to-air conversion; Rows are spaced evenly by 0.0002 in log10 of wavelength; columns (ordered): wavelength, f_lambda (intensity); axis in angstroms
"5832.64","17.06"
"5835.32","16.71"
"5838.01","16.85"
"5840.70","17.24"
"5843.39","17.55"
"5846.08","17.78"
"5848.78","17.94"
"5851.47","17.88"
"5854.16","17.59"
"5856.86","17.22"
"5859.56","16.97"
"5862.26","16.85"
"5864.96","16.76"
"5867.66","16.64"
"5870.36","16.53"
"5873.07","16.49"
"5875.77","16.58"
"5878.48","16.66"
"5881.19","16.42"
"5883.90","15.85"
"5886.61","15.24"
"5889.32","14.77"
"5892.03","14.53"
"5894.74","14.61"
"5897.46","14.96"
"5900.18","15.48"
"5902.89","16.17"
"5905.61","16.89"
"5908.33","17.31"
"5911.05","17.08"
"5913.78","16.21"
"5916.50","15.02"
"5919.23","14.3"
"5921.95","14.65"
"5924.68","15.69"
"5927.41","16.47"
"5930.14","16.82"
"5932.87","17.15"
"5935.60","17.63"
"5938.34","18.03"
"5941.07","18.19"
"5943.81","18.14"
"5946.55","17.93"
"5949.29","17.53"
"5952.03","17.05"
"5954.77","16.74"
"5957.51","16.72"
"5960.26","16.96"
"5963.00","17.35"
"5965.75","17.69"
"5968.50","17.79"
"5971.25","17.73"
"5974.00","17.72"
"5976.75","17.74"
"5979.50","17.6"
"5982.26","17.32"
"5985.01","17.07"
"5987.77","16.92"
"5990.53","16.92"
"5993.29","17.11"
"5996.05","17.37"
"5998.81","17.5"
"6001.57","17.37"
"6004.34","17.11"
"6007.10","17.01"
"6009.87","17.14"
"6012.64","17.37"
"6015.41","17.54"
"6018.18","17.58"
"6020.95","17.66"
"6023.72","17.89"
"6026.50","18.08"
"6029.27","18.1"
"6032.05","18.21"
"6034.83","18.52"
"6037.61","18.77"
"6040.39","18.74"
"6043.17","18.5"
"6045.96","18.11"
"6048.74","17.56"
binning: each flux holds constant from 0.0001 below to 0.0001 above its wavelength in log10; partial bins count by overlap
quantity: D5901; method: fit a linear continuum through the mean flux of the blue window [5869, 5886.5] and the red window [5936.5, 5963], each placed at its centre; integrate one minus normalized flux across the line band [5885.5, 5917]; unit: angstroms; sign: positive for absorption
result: 1.9 angstroms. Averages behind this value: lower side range 16.3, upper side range 17.5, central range 15.7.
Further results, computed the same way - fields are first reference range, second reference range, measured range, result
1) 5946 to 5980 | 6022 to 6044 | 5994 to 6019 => 0.9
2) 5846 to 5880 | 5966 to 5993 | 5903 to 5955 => 1.5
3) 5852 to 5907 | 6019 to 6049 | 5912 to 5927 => 1.3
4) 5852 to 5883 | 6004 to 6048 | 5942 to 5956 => -0.1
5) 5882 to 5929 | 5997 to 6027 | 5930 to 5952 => -2.0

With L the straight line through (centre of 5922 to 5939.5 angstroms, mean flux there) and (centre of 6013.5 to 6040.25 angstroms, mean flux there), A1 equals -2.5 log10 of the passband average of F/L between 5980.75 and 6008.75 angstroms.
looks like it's 0.03 mag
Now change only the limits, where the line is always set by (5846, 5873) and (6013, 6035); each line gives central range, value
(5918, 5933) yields 0.111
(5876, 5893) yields 0.105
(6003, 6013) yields 0.042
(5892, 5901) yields 0.163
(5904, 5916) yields 0.042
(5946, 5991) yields 0.019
